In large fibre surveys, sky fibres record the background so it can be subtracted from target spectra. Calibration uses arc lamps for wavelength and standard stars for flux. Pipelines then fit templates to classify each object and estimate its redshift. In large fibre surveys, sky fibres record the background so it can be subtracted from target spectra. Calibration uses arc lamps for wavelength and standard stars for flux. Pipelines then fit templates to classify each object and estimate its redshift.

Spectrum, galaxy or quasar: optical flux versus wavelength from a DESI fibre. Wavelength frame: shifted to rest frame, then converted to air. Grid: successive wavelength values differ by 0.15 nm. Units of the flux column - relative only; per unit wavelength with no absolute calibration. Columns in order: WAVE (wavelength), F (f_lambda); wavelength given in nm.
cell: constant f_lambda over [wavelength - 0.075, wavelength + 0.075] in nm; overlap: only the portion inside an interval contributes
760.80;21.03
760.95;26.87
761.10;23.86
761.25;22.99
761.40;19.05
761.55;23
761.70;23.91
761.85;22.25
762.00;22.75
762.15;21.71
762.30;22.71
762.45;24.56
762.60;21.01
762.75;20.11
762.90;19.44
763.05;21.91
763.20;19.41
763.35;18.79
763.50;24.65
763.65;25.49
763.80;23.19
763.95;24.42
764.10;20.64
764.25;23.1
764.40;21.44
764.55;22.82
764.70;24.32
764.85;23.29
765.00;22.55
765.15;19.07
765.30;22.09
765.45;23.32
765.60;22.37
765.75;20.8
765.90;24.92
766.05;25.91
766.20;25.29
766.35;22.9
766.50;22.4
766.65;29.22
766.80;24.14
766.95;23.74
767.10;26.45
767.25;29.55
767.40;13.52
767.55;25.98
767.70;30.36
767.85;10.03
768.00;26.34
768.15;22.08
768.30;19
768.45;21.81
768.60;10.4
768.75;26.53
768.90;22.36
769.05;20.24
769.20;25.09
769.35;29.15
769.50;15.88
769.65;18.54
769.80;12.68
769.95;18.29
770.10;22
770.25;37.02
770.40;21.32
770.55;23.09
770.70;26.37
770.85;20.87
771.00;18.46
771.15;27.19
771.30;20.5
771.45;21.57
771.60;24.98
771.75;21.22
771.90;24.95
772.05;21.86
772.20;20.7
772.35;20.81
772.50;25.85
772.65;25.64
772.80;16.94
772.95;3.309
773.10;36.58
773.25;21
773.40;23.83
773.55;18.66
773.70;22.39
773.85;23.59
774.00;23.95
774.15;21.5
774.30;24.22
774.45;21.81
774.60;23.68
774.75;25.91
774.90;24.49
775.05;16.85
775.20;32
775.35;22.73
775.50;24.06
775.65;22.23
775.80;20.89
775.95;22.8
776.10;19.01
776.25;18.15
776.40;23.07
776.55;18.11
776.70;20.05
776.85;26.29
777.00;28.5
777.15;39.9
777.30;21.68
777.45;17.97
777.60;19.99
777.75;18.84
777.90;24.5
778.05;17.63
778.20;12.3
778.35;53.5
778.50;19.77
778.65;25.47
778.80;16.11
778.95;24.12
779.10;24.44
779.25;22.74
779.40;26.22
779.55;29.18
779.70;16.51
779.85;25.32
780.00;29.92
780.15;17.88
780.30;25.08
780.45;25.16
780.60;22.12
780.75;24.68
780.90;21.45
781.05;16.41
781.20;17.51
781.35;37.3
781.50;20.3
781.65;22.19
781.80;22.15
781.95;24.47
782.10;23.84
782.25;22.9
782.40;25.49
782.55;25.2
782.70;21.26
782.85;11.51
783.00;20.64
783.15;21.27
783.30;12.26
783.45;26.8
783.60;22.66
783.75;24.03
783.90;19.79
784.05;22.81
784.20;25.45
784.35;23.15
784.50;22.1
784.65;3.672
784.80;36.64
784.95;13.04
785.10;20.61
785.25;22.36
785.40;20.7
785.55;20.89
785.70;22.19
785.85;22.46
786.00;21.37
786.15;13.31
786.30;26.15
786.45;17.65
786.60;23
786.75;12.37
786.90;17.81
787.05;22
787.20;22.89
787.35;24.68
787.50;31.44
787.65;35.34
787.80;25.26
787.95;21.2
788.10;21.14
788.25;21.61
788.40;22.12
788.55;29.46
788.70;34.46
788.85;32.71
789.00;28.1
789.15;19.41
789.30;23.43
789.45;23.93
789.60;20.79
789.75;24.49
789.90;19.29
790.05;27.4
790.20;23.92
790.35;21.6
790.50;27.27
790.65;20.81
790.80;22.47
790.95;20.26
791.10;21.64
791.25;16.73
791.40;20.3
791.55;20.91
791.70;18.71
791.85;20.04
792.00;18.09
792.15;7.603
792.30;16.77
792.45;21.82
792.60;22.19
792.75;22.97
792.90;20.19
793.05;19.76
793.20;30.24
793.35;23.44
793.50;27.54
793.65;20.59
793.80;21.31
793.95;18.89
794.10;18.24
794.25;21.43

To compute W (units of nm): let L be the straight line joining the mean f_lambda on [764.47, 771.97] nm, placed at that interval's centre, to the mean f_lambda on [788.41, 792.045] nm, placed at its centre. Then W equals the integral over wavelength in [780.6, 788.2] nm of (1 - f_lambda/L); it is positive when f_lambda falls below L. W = 0.38 nm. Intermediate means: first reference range 22.7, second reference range 23.2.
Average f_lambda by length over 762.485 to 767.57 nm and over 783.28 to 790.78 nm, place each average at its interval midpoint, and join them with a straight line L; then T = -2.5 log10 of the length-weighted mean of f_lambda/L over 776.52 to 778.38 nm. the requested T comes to -0.05 mag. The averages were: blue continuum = 22.9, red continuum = 22.8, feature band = 24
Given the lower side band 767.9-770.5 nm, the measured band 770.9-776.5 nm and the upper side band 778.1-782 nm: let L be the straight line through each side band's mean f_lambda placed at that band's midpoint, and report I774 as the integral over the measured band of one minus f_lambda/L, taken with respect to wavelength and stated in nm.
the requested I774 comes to 0.05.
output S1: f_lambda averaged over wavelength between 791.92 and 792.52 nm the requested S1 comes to 16.1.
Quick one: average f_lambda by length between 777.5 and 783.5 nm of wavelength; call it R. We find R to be 22.8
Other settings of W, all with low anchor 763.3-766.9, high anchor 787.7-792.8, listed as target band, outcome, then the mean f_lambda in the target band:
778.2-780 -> -0.206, 25.4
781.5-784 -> 0.112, 21.6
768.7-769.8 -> 0.063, 21.8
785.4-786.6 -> 0.096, 20.7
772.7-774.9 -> 0.083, 22.1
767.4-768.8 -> 0.137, 20.9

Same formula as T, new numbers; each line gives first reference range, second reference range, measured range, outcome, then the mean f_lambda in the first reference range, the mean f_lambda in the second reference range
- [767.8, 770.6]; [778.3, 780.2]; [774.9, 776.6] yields 0.087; 21.2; 25.2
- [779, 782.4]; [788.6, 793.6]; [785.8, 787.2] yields 0.166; 23.6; 22.4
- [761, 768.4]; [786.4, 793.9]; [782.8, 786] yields 0.091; 22.7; 22.6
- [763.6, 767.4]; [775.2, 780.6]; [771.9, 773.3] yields 0.093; 23.5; 23.5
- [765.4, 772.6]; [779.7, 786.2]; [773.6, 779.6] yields -0.060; 22.7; 21.8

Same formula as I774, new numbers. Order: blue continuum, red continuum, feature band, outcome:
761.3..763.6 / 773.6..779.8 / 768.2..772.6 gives 0.11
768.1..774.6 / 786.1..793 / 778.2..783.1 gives -0.32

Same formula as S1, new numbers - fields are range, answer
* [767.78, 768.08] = 18.4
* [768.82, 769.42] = 24.2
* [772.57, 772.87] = 21.4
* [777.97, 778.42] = 27.5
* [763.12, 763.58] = 21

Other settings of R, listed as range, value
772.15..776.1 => 22.5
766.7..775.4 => 22.4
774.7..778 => 23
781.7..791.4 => 22.4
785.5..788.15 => 22.3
